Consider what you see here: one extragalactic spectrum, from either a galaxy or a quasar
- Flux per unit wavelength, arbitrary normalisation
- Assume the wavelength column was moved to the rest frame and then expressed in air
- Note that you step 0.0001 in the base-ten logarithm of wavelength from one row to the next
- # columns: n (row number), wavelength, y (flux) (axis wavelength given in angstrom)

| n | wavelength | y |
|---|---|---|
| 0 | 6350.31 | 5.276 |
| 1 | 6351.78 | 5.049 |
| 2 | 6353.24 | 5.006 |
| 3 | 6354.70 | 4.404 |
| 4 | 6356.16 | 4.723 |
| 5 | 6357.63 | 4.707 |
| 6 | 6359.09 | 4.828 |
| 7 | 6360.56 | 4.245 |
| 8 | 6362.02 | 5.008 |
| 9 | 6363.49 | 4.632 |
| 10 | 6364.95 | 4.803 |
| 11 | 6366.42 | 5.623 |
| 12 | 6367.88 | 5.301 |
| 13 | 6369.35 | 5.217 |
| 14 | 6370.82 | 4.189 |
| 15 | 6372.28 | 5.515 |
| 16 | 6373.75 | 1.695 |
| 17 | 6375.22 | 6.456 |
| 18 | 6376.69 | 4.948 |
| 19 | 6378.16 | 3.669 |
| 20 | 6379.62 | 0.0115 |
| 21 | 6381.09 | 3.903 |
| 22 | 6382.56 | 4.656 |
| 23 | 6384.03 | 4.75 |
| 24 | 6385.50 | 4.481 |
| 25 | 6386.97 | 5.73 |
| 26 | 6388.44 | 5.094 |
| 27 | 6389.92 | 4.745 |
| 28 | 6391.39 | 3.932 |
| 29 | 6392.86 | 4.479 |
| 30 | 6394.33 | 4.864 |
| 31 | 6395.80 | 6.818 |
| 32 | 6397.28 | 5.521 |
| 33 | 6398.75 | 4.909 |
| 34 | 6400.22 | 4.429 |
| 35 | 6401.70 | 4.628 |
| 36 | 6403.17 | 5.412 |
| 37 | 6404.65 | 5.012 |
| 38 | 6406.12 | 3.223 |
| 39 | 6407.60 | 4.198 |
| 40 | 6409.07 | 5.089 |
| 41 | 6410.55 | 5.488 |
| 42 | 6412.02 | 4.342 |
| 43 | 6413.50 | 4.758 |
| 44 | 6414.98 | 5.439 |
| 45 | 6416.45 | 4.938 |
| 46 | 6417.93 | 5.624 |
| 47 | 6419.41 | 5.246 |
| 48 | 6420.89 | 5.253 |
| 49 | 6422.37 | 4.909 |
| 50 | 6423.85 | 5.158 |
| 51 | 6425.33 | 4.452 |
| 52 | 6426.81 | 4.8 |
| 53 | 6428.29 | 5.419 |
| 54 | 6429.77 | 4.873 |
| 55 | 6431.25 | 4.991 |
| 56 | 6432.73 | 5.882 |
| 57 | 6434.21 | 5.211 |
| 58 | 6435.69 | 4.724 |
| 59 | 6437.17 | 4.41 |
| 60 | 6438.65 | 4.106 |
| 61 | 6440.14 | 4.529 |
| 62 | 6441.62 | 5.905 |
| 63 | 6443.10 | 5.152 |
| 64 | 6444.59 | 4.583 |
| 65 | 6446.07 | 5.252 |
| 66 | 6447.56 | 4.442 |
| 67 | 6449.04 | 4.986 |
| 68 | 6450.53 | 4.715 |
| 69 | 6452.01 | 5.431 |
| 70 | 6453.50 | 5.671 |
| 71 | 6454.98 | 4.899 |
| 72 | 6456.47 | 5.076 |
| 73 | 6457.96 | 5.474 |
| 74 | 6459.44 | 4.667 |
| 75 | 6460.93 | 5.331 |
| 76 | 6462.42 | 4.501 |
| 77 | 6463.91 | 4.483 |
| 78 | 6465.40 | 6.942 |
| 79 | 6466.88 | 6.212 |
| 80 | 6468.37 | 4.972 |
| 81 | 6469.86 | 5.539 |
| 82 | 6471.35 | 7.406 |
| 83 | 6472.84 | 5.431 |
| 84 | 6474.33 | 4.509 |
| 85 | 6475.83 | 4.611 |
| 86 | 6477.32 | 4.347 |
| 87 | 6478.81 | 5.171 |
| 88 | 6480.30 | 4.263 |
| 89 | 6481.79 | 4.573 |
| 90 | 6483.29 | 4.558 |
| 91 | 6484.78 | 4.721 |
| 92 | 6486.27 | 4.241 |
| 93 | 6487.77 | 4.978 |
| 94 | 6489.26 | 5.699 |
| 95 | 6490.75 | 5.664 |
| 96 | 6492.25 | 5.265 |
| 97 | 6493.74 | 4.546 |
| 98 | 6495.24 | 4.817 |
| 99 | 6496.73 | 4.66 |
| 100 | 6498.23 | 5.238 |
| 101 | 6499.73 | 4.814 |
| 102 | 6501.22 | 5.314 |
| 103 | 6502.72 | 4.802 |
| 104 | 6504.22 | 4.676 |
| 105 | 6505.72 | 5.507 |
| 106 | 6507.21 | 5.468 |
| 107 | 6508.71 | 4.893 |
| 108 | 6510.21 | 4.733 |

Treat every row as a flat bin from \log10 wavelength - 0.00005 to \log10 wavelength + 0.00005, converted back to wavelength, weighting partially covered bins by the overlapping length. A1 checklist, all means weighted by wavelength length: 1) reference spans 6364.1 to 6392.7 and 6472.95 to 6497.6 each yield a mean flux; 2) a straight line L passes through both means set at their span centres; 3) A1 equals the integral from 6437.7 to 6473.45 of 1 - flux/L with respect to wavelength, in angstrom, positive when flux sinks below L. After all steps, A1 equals -3.9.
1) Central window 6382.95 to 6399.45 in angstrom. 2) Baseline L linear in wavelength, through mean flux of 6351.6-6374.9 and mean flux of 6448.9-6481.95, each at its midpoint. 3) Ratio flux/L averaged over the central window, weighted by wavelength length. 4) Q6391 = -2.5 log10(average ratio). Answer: -0.039 mag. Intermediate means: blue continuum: 4.71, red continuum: 5.2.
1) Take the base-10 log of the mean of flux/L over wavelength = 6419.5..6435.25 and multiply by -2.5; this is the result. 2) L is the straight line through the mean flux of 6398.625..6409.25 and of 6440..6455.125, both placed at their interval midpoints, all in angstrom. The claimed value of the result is -0.05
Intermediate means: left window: 4.57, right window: 5.08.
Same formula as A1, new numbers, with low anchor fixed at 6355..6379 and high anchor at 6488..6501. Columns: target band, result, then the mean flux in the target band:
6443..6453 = 0.0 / 4.94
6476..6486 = 0.9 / 4.59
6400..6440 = -0.2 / 4.89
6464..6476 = -1.6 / 5.69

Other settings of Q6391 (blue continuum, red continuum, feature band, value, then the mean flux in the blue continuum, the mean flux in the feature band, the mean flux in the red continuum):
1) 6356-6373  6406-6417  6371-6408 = 0.071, 4.9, 4.52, 4.76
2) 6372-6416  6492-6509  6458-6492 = -0.051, 4.6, 5.14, 5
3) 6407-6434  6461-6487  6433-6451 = 0.045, 5.06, 4.86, 5.09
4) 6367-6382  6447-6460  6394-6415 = -0.106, 4.11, 4.93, 5.06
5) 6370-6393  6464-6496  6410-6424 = -0.118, 4.26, 5.11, 5.15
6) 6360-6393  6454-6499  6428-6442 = -0.029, 4.48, 4.97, 5.1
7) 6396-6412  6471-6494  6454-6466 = -0.049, 4.84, 5.16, 4.97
